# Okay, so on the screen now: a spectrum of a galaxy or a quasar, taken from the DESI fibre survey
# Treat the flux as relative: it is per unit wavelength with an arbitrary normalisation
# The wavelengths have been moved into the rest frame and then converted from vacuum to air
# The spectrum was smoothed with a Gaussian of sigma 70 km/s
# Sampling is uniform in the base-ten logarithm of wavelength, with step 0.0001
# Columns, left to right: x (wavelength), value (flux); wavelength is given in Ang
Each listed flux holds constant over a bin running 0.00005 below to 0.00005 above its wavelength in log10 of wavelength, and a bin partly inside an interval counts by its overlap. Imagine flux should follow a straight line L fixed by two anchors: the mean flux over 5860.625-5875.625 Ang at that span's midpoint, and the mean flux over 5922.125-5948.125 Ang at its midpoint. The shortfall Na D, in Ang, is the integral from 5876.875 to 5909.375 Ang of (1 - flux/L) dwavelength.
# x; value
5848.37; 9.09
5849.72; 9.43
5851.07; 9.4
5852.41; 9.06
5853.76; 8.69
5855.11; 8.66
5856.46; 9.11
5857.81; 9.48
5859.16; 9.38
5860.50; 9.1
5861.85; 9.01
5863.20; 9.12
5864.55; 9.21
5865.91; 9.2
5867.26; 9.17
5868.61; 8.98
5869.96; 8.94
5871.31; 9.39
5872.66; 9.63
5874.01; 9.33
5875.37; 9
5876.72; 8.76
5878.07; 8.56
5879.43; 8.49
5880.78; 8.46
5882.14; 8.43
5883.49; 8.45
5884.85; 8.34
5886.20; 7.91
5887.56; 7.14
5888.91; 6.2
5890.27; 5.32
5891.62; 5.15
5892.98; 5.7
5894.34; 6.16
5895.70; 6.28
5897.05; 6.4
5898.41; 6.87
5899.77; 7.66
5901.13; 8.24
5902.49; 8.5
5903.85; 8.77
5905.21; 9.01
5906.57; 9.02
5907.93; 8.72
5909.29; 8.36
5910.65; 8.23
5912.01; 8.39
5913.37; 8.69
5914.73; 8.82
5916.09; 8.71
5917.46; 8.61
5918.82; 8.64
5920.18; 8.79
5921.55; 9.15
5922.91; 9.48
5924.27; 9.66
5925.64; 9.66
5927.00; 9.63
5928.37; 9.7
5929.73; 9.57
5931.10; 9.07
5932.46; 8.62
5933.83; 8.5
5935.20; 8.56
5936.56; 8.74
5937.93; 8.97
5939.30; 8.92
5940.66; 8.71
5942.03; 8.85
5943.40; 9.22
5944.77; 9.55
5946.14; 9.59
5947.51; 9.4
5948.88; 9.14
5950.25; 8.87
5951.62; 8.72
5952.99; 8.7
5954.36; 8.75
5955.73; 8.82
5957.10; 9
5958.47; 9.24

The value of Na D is 5.6 Ang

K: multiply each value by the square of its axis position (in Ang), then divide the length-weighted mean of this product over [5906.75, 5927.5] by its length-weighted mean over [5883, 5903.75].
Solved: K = 1.28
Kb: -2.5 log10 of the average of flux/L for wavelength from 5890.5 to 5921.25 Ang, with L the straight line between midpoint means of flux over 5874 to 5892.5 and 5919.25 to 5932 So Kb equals 0.10 mag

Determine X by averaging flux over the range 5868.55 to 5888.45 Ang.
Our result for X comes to 8.62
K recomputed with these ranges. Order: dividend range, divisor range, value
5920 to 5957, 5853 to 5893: 1.10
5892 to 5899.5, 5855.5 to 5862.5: 0.69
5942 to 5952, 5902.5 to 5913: 1.08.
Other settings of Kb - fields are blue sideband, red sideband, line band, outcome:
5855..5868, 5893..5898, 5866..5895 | -0.06 mag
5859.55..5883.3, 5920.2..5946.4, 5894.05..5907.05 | 0.17 mag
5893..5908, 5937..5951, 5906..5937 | -0.07 mag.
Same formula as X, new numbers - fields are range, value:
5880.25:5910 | 7.5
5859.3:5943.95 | 8.47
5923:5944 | 9.1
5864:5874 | 9.22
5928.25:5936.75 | 8.94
